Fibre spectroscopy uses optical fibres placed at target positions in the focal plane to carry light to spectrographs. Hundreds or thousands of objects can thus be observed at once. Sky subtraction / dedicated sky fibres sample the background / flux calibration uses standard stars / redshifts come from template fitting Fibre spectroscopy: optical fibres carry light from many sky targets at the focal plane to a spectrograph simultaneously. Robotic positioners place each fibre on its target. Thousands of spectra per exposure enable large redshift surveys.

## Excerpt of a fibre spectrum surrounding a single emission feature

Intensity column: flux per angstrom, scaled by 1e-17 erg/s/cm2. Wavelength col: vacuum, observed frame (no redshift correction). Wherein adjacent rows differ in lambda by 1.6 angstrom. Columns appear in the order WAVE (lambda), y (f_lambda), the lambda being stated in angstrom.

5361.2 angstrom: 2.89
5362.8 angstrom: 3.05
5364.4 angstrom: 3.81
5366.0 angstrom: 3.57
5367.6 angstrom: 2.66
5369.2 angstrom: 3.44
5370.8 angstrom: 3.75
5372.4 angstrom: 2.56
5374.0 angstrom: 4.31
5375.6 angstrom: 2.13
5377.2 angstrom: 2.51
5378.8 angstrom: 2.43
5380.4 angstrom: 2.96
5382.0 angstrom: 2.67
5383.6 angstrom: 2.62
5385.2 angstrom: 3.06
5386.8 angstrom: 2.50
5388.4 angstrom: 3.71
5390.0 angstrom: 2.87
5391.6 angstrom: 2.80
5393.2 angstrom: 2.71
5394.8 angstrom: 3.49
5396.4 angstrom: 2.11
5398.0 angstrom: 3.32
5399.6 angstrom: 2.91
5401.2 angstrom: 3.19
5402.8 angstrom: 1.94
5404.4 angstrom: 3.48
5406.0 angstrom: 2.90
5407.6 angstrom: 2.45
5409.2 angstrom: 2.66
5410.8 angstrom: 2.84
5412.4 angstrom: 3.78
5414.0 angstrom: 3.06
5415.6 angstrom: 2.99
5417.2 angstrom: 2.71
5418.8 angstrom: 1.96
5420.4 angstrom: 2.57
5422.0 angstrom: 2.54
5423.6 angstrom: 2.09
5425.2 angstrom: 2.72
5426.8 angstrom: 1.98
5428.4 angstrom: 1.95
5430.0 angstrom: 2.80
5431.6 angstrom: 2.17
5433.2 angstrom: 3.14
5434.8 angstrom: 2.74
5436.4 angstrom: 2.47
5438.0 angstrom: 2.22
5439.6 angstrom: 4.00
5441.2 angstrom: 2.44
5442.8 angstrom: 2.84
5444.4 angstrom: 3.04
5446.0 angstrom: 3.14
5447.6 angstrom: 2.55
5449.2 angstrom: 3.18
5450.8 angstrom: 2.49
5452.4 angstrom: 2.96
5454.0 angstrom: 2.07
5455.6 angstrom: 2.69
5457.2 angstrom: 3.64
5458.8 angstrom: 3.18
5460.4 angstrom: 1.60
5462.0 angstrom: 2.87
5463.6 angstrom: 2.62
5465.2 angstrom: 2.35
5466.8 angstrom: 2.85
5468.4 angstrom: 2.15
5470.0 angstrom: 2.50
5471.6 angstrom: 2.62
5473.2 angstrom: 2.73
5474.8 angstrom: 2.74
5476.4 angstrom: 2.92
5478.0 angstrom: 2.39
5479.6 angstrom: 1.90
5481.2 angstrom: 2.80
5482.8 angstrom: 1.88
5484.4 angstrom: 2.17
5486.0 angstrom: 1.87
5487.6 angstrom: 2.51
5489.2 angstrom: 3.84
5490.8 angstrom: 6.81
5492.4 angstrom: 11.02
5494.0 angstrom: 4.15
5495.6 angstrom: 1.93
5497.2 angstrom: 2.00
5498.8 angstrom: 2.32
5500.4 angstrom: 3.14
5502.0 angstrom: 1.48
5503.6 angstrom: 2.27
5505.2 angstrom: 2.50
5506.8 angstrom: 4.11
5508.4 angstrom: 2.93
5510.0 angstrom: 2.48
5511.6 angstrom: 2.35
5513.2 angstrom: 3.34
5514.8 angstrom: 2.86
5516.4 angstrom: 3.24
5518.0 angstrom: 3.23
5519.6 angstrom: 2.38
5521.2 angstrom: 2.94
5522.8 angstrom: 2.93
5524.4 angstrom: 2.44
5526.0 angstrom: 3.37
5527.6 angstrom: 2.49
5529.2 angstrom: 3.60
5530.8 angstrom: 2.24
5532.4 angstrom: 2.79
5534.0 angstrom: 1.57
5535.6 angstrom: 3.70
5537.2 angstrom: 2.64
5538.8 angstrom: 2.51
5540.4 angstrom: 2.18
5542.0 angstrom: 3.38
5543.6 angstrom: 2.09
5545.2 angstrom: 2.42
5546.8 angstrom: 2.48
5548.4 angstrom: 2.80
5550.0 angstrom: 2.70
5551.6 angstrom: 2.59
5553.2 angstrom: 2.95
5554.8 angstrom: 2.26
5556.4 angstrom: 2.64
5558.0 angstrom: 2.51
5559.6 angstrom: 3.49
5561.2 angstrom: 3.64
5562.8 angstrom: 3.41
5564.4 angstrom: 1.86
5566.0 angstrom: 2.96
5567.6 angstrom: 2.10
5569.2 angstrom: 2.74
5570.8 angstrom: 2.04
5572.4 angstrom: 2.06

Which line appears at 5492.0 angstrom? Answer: H-gamma 4340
